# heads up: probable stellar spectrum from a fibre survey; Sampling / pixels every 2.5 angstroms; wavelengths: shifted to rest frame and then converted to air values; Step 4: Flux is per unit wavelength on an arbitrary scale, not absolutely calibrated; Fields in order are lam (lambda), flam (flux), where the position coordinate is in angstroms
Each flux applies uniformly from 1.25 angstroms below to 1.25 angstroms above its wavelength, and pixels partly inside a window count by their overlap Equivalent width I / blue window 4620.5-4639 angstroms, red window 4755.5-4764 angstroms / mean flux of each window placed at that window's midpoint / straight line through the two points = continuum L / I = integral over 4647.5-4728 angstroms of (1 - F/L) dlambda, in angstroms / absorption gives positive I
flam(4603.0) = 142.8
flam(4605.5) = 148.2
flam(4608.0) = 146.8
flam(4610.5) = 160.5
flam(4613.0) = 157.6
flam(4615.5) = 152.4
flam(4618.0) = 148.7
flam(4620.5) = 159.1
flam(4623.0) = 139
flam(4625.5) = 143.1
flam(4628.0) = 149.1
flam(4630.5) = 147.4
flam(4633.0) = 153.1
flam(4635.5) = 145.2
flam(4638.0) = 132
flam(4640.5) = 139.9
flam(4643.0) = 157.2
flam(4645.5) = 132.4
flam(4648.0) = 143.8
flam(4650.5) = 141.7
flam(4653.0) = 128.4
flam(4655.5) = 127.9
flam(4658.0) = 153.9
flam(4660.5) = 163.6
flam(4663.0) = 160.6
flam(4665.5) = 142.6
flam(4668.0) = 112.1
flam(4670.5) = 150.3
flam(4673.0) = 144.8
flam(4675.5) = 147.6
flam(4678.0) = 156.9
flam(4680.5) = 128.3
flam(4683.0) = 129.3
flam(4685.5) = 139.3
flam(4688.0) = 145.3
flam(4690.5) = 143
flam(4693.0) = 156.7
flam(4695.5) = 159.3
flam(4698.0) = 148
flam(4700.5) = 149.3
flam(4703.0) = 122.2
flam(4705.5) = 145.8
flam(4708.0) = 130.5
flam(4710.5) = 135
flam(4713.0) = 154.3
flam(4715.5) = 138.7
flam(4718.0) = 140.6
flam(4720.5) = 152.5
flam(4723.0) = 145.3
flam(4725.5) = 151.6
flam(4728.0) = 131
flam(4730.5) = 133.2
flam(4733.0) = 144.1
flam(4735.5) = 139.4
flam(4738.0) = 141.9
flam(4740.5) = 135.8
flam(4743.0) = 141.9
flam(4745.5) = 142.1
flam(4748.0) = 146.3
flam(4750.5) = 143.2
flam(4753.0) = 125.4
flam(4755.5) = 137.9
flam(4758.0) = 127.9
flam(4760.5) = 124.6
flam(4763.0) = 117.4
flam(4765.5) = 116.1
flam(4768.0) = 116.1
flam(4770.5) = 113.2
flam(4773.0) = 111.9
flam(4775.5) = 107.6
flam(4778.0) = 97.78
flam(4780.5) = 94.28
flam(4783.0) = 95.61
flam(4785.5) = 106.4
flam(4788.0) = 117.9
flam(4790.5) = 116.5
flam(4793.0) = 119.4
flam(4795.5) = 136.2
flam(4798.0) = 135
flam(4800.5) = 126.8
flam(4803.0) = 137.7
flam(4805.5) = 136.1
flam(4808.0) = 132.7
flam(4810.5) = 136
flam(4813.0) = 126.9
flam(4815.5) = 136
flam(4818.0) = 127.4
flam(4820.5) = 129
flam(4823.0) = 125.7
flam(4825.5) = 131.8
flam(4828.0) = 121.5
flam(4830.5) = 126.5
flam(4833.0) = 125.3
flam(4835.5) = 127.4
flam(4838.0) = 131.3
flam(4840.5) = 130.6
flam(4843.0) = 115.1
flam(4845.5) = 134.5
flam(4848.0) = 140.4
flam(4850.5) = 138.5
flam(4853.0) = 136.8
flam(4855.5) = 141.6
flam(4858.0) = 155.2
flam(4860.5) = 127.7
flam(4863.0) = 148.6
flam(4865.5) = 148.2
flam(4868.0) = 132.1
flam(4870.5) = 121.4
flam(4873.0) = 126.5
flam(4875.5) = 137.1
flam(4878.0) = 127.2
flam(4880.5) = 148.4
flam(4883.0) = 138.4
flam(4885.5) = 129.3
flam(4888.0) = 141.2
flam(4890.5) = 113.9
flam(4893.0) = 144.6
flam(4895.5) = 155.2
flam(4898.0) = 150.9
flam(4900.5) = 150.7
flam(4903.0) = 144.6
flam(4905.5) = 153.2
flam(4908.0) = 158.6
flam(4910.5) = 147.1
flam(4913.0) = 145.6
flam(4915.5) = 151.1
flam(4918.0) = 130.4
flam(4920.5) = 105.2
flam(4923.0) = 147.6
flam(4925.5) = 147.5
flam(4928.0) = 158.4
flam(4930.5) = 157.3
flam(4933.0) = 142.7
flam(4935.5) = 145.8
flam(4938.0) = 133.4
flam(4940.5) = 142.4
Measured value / -4.0 angstroms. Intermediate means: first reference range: 145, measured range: 143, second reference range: 126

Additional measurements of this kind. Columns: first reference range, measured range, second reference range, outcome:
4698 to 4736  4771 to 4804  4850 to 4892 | 5.6 angstroms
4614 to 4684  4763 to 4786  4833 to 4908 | 5.5 angstroms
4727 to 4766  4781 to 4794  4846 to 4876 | 2.5 angstroms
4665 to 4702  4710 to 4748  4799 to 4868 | -0.5 angstroms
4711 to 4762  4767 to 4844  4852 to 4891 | 8.7 angstroms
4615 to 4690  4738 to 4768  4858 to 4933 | 2.2 angstroms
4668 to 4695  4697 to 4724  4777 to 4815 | -0.9 angstroms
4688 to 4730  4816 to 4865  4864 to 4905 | 2.5 angstroms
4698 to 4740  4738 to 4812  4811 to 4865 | 6.9 angstroms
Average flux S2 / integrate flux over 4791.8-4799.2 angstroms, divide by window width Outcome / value 130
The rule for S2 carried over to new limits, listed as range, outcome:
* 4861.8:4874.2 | 135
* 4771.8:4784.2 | 101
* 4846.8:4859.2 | 142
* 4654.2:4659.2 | 141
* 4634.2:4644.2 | 144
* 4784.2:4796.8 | 119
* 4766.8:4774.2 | 114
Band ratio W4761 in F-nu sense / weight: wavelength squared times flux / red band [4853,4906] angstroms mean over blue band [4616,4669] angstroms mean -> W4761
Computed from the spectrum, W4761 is 1.07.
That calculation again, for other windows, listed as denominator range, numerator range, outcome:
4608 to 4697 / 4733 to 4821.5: 0.91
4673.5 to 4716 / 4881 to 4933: 1.10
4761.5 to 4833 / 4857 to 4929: 1.21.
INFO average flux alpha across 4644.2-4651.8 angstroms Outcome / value 139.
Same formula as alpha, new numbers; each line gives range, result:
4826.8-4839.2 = 126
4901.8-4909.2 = 152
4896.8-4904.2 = 149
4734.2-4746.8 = 140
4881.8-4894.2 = 133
